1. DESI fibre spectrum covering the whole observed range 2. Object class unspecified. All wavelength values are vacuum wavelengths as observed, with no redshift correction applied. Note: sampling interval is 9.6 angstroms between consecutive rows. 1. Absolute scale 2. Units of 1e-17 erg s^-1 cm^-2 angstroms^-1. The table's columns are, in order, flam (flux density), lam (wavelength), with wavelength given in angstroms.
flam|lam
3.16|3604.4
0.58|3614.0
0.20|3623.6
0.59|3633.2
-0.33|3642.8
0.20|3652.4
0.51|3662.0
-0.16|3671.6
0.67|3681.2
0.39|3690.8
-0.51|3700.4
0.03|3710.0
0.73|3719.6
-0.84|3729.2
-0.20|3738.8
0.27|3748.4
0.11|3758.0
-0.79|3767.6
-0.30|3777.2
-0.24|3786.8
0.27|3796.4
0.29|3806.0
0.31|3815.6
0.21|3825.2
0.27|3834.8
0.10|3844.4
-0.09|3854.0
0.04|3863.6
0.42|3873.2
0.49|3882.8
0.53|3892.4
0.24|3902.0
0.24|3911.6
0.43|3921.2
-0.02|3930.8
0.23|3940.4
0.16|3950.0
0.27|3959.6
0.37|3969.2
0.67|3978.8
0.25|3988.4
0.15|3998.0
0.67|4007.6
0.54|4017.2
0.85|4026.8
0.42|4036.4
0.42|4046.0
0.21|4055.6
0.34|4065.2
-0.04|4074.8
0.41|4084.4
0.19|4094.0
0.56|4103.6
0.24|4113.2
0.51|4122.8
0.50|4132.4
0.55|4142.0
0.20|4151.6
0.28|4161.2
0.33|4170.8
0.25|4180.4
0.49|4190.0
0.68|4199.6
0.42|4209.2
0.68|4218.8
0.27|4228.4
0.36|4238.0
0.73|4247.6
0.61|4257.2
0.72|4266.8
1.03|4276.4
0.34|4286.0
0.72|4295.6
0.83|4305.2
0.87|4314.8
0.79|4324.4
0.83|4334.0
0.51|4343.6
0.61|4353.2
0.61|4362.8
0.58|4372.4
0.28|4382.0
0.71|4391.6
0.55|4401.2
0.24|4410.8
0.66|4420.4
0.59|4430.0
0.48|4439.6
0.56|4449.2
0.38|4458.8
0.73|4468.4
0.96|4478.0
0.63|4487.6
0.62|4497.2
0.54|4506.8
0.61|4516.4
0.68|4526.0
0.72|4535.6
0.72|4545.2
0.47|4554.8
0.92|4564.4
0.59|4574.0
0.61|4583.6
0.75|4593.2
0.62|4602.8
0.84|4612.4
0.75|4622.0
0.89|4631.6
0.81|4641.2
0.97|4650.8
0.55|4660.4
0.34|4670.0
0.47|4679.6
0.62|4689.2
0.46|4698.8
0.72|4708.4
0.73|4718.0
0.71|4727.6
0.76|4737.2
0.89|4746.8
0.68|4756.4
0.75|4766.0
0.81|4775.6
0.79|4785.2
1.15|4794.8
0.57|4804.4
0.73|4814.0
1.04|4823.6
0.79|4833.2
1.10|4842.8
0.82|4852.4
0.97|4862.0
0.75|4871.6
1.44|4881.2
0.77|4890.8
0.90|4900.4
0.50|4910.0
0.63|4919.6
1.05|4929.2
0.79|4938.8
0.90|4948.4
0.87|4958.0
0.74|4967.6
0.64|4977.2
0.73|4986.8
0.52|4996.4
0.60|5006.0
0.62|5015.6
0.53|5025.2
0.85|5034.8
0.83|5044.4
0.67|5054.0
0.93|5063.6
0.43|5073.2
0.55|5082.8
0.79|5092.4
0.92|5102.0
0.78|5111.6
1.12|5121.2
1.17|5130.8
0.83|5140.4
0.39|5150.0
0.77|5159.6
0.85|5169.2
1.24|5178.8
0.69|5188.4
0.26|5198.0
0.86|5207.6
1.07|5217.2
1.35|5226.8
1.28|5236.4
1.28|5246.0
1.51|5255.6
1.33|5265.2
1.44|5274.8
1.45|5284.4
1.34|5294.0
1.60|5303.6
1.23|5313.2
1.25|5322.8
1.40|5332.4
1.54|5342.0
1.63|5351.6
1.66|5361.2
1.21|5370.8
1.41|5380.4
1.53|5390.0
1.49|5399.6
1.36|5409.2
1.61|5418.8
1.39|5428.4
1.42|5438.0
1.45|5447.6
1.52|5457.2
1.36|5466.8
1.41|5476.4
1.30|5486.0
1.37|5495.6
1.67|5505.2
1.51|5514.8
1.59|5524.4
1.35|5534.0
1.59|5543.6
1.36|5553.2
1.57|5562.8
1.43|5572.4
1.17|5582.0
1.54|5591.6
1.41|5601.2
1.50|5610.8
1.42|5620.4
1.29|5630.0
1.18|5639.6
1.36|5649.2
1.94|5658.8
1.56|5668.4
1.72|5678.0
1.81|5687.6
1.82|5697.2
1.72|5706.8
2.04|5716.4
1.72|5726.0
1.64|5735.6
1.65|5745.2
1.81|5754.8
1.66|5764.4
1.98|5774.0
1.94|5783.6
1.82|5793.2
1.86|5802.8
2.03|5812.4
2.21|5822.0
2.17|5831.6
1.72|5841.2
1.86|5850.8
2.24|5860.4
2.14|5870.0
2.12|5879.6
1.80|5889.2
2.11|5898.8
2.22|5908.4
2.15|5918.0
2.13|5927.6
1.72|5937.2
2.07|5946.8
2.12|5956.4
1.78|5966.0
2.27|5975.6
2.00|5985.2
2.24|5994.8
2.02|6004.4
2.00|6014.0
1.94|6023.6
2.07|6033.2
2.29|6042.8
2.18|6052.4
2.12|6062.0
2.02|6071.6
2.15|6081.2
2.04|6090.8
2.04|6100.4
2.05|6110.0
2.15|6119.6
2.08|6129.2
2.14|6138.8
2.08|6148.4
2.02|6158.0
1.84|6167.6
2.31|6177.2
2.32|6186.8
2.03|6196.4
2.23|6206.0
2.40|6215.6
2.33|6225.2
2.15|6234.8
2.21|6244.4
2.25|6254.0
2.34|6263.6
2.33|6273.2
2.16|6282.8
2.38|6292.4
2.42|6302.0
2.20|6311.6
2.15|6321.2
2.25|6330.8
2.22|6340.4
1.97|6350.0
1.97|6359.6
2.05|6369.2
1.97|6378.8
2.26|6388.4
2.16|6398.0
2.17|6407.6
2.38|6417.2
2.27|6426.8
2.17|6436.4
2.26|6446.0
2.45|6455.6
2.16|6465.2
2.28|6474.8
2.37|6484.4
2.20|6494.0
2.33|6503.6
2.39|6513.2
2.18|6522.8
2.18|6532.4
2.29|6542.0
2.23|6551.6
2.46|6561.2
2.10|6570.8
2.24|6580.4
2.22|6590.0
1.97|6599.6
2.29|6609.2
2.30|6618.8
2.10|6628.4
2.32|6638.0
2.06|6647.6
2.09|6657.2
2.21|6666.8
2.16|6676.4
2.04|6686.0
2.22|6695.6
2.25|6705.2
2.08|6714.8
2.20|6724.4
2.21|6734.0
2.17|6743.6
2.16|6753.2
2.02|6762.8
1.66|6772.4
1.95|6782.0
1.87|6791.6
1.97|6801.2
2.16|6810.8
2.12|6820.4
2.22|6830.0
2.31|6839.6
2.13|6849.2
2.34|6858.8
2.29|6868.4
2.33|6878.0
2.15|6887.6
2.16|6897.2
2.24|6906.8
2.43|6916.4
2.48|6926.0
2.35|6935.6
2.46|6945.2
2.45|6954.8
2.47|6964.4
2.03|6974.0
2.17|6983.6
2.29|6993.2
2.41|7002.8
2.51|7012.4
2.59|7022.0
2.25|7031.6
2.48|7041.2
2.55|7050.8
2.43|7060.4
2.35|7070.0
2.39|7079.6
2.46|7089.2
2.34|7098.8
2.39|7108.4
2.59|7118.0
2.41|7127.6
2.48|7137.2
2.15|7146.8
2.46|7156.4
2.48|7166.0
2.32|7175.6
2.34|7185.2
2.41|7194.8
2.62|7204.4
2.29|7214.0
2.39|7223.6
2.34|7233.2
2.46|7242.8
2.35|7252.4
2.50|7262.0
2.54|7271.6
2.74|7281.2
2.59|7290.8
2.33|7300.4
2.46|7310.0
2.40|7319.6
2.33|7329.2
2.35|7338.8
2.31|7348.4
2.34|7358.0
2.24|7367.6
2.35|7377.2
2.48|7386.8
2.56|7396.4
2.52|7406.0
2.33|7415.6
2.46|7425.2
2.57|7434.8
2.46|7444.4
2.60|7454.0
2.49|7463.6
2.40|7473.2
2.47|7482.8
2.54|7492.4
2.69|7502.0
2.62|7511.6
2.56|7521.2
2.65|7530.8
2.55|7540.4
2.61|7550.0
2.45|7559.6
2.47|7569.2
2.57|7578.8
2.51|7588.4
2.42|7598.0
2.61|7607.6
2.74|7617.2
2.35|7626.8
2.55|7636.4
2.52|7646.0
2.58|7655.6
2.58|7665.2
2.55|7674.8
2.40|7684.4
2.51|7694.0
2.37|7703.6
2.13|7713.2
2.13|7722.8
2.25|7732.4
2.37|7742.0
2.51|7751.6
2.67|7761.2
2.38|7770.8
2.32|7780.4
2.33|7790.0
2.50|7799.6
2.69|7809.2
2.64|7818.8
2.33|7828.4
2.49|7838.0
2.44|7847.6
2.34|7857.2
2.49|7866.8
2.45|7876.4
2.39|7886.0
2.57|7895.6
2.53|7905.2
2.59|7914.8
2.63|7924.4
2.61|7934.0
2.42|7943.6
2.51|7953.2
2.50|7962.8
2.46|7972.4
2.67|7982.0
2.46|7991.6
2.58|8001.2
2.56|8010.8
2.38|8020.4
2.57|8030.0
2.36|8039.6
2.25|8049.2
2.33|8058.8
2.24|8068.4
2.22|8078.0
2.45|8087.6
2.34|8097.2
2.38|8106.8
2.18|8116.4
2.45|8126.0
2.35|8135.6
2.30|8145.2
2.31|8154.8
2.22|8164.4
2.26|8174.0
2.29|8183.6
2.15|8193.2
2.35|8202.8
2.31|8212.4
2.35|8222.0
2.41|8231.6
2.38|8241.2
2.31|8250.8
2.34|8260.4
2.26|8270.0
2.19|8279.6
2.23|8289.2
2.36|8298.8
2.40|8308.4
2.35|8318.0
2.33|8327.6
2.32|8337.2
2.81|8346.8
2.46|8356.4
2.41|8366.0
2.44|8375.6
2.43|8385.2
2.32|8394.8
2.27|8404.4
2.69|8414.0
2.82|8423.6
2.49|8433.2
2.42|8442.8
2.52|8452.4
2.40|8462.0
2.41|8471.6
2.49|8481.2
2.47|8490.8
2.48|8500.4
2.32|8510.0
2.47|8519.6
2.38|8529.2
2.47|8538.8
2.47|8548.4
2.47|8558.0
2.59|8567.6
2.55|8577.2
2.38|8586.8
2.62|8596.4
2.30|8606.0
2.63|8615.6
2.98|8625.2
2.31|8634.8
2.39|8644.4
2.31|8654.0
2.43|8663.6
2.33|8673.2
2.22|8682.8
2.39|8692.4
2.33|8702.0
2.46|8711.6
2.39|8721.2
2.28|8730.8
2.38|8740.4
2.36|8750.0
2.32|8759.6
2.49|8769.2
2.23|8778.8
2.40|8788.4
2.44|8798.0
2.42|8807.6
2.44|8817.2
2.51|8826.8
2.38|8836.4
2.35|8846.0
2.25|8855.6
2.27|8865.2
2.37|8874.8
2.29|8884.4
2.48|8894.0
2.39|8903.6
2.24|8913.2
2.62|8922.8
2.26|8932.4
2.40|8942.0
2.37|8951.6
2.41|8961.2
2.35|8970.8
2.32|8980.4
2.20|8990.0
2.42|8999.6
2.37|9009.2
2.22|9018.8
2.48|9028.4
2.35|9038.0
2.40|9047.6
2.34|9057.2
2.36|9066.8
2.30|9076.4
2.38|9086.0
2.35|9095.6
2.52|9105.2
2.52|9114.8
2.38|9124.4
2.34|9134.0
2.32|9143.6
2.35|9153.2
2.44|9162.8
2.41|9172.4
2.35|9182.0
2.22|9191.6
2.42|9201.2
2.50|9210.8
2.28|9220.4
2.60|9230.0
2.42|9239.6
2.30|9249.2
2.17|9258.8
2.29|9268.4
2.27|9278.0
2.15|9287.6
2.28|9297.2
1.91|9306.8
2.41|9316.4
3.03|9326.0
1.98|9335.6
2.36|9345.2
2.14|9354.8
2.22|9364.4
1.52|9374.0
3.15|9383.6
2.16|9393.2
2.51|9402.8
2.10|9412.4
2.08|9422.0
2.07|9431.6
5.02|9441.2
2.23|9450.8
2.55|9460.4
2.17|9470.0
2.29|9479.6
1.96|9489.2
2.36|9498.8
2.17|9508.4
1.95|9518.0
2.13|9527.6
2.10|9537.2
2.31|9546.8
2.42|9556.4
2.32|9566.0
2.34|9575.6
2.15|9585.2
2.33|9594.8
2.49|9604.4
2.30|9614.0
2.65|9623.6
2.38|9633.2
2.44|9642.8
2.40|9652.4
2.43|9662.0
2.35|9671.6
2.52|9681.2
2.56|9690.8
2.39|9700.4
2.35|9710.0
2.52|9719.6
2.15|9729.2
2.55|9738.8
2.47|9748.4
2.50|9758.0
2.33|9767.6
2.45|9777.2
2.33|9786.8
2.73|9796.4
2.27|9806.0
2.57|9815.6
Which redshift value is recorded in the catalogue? 0.31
